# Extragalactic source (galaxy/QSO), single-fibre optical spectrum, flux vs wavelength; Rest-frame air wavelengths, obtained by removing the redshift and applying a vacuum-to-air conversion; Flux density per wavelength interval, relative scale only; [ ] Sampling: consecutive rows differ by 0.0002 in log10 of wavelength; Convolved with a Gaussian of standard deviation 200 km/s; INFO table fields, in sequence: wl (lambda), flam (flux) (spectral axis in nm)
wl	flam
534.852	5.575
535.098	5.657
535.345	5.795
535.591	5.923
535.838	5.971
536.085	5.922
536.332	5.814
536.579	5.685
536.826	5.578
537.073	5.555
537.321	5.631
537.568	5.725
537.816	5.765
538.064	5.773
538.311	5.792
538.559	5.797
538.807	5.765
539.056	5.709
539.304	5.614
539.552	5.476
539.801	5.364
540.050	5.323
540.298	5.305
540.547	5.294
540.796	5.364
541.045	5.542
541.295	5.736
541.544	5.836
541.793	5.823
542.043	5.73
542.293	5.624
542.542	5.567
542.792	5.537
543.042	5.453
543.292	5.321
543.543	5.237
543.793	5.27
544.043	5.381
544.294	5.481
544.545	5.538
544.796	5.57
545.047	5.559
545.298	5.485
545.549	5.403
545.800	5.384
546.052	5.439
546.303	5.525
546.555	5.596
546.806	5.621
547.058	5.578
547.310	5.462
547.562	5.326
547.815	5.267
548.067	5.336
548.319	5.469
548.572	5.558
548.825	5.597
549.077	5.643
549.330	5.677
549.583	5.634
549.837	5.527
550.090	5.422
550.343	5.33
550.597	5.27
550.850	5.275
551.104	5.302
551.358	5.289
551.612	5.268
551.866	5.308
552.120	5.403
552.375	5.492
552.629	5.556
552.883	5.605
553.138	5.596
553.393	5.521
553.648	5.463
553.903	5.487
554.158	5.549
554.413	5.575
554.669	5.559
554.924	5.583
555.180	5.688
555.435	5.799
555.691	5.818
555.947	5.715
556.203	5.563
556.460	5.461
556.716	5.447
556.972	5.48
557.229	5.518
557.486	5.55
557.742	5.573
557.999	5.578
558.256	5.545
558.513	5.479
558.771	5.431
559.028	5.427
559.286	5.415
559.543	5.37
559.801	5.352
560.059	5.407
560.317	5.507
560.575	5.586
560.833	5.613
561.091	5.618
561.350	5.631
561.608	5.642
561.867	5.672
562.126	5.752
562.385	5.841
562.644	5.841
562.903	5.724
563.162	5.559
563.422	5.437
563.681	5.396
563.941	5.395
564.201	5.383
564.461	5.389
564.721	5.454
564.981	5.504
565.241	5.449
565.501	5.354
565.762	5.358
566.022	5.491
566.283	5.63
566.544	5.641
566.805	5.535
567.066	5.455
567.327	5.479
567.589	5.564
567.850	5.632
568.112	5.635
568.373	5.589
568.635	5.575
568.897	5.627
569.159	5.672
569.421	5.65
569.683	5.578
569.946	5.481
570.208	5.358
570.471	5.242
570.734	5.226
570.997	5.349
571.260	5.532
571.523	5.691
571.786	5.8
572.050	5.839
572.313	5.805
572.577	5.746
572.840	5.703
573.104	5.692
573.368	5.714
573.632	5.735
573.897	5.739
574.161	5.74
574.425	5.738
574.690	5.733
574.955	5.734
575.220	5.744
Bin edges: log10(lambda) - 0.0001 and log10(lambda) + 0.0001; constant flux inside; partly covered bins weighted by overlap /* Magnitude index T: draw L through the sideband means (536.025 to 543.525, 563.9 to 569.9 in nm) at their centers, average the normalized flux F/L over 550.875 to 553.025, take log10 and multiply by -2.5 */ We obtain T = 0.03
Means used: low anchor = 5.61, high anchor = 5.52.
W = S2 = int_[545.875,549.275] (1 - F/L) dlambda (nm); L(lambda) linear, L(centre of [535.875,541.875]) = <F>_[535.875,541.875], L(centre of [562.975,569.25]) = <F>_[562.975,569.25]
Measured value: 0.061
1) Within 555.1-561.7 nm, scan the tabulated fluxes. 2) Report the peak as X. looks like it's 5.818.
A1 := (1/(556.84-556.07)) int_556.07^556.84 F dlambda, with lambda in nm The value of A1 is 5.49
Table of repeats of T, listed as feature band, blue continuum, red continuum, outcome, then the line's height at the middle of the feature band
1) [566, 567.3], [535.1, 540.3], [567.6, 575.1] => 0.017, 5.64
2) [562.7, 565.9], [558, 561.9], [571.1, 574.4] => 0.024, 5.58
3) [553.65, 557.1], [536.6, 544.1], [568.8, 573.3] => -0.002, 5.58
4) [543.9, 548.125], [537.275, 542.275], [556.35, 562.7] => 0.025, 5.6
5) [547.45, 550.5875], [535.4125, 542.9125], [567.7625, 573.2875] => 0.031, 5.63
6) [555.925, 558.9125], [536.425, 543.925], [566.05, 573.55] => 0.012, 5.58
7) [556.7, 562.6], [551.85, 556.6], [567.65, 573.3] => 0.006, 5.58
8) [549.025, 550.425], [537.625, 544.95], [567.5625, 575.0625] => 0.007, 5.57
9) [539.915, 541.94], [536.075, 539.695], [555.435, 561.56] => 0.028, 5.67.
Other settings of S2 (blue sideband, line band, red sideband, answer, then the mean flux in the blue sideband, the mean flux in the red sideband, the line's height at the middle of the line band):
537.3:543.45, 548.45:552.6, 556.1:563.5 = 0.098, 5.59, 5.55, 5.57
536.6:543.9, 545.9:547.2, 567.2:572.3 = 0.005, 5.57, 5.56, 5.57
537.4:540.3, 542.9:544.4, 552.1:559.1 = 0.067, 5.63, 5.56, 5.61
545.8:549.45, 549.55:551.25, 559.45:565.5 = 0.040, 5.5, 5.54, 5.51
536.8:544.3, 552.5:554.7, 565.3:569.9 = 0.005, 5.56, 5.55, 5.56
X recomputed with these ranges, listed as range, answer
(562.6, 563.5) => 5.841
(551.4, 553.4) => 5.605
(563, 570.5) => 5.672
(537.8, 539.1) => 5.797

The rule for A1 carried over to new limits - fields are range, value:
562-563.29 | 5.75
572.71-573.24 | 5.7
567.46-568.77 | 5.6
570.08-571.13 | 5.29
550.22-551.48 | 5.29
